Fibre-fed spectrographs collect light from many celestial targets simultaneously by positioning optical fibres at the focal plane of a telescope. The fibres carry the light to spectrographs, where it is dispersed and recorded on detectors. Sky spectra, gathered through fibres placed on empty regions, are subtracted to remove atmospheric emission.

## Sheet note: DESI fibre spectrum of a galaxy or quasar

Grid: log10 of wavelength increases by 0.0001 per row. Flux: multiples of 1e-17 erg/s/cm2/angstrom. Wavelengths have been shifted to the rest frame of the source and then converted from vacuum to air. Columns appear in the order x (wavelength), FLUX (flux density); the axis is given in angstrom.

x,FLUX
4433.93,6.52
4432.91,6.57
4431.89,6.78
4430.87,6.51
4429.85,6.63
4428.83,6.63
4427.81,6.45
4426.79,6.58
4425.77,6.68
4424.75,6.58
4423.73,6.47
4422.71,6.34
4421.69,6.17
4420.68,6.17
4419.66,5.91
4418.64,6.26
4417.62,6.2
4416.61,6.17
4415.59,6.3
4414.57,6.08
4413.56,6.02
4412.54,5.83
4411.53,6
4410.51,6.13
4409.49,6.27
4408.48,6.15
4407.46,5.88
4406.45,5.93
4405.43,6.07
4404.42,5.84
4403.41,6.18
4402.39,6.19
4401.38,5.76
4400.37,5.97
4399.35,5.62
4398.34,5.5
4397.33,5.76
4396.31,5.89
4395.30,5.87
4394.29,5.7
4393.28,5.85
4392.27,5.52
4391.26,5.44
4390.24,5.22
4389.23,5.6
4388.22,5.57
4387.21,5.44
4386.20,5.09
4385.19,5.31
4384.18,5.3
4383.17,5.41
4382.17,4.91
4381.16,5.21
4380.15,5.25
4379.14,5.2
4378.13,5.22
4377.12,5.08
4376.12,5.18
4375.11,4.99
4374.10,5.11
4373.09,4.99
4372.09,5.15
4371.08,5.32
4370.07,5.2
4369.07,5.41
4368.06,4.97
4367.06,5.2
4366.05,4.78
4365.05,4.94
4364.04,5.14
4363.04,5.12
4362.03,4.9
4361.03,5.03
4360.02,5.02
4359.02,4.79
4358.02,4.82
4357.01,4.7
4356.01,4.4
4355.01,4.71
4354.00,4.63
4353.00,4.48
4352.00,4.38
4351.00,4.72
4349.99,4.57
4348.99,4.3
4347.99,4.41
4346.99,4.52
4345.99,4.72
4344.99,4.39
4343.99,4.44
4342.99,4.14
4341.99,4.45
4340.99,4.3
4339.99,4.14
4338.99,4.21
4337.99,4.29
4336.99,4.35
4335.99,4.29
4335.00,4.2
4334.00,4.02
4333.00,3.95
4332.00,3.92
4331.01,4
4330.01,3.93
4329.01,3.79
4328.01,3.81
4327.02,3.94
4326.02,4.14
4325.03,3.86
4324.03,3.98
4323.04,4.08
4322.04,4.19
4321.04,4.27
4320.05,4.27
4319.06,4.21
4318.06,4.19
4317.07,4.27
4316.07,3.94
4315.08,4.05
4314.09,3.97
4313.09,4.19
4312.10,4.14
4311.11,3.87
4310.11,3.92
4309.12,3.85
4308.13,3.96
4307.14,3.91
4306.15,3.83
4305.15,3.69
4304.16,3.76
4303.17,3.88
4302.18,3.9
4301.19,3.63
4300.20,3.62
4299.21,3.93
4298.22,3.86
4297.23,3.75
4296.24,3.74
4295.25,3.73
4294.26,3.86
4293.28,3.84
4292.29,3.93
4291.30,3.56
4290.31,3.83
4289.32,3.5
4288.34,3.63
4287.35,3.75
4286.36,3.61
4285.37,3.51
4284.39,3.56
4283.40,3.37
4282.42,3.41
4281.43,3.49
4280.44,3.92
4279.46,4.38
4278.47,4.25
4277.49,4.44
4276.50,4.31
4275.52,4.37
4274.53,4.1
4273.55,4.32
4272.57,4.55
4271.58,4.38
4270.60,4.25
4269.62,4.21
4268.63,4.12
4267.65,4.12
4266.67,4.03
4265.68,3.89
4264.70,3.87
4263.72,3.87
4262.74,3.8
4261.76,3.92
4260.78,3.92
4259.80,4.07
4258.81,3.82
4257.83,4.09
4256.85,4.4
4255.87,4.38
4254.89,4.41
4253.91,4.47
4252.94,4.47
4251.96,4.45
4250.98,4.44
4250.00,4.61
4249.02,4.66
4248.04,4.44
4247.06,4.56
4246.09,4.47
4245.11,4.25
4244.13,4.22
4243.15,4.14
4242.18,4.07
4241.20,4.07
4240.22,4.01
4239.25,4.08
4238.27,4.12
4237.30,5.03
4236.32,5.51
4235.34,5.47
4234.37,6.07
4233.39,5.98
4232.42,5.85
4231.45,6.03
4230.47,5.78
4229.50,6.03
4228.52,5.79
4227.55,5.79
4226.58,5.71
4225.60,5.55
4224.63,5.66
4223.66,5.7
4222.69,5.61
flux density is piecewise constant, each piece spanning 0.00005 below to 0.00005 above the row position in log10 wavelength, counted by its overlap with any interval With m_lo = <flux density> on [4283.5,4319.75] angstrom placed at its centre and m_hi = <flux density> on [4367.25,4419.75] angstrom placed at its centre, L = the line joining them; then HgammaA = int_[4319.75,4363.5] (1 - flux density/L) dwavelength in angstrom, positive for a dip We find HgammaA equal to 2.5 angstrom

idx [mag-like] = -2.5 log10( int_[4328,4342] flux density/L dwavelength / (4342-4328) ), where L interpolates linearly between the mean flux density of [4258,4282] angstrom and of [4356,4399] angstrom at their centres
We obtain 0.17 mag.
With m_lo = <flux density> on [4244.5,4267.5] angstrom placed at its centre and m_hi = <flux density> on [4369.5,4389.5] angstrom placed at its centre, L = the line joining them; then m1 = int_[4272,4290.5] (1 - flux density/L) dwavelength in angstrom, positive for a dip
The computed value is 2.1 angstrom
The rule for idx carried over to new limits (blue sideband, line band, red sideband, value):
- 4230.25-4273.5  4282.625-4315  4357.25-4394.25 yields 0.246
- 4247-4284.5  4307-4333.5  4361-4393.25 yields 0.161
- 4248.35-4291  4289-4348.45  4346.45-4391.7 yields 0.129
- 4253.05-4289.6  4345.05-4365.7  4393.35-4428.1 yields 0.121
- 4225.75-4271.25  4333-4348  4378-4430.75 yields 0.238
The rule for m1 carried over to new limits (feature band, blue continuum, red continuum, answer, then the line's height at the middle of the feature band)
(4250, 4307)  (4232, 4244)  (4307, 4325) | 6.0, 4.44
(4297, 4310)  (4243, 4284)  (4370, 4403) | 2.2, 4.58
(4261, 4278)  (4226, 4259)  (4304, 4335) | 1.4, 4.54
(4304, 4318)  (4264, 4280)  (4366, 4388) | 1.9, 4.58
